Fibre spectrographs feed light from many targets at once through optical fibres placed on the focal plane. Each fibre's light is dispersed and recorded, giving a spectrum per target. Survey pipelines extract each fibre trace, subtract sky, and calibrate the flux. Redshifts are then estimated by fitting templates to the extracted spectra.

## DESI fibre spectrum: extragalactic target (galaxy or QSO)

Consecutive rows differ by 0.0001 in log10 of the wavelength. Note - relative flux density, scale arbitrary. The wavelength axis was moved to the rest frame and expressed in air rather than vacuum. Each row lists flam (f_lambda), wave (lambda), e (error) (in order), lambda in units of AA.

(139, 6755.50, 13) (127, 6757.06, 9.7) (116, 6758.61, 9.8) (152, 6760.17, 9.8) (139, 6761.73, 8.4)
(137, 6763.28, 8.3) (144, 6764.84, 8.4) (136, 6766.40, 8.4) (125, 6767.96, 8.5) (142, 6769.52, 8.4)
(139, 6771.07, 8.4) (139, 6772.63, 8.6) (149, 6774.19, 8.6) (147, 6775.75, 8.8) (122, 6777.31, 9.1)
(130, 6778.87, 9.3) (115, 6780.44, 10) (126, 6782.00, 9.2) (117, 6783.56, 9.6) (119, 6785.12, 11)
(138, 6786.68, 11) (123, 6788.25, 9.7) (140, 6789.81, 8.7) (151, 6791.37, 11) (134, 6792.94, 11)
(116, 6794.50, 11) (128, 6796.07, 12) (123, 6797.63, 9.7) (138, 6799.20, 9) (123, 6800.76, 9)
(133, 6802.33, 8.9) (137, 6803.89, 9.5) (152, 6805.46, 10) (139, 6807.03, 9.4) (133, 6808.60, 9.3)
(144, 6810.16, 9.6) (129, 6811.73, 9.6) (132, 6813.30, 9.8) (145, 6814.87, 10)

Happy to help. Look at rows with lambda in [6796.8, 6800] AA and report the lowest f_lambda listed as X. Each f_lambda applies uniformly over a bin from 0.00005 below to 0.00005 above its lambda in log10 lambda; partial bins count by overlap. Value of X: 123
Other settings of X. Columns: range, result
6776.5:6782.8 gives 115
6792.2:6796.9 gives 116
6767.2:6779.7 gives 122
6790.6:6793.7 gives 134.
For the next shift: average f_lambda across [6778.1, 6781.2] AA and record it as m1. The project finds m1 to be 122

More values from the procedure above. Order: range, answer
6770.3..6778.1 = 139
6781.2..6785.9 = 121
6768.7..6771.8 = 141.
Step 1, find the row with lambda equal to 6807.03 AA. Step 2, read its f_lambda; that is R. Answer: 139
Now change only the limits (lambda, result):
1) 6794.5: 116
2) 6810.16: 144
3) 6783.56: 117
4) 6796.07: 128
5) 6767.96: 125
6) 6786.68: 138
